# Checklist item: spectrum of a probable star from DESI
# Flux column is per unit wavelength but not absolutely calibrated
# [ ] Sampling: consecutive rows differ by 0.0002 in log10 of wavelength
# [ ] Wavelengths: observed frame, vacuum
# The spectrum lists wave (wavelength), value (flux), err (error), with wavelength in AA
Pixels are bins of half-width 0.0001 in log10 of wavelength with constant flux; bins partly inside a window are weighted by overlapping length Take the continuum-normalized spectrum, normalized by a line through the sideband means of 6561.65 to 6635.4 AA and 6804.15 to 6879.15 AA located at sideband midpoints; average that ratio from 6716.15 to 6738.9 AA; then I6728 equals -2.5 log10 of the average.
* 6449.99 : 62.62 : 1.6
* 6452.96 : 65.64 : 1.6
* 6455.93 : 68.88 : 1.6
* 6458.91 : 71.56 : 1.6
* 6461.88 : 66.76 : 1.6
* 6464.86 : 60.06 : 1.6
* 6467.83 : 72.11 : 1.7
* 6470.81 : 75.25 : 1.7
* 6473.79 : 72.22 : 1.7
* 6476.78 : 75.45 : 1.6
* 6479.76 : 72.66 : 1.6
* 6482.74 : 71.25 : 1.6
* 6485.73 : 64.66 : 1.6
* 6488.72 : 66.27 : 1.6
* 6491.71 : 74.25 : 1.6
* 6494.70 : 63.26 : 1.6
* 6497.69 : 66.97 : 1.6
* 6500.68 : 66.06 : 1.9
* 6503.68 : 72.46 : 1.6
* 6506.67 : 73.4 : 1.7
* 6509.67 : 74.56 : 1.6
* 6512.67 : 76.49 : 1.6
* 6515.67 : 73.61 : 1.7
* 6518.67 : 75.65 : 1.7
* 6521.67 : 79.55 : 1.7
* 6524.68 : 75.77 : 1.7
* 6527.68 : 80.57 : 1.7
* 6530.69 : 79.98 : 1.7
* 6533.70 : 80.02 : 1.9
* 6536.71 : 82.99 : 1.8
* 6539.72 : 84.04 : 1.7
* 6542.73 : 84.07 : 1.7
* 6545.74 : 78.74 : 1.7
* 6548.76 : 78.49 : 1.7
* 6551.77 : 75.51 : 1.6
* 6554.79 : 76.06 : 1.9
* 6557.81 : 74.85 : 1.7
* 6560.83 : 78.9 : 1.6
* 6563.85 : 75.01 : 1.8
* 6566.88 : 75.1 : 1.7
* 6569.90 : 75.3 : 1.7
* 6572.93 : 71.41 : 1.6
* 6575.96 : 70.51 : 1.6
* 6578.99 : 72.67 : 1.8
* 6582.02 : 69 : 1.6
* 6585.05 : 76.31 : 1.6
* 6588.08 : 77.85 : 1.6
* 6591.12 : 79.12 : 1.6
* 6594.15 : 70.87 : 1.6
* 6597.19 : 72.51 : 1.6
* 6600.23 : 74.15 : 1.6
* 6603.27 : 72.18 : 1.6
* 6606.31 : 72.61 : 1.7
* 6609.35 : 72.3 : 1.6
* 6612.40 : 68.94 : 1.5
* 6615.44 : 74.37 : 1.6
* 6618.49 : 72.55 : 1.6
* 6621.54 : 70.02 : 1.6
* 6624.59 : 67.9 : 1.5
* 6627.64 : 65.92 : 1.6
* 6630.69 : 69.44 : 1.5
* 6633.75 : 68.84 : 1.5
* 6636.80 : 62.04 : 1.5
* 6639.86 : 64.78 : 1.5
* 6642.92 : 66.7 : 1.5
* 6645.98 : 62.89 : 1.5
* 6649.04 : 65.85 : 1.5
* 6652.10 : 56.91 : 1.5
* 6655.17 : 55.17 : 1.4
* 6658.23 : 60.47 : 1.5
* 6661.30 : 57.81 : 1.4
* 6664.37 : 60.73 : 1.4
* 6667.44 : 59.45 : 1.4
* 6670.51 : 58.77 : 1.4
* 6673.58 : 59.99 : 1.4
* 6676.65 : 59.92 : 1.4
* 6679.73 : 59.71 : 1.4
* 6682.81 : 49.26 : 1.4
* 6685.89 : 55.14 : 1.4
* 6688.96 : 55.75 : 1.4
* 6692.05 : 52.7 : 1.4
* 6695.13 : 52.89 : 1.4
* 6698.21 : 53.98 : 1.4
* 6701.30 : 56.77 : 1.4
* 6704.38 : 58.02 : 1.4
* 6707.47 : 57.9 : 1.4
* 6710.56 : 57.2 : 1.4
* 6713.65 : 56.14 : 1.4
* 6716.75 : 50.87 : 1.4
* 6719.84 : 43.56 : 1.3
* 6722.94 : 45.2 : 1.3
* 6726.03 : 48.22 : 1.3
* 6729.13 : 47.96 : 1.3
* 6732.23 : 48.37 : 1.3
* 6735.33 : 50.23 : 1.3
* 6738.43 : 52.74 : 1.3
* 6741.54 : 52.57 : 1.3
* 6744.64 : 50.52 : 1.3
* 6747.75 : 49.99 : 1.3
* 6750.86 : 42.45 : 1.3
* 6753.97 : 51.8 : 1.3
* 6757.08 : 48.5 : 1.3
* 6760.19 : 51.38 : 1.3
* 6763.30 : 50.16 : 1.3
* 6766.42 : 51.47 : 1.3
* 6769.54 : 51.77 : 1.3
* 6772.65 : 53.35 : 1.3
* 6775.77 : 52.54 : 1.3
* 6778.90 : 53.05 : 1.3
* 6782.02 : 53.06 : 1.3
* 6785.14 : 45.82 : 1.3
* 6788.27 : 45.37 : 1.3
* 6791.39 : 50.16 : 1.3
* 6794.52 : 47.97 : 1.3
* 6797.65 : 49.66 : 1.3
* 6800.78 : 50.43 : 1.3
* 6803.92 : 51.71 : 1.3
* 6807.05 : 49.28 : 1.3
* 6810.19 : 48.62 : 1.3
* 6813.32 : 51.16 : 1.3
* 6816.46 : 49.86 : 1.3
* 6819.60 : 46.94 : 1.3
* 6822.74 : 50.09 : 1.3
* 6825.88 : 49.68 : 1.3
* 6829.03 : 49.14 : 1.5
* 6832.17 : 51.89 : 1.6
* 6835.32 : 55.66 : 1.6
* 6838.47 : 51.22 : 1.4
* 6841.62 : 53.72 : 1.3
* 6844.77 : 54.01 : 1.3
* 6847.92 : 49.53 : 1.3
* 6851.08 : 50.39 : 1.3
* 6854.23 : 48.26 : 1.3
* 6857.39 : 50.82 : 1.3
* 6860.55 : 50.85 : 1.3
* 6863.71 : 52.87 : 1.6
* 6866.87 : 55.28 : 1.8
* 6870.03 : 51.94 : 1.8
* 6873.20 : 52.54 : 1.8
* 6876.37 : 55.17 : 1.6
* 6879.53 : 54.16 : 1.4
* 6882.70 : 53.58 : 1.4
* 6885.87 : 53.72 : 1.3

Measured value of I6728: 0.26 mag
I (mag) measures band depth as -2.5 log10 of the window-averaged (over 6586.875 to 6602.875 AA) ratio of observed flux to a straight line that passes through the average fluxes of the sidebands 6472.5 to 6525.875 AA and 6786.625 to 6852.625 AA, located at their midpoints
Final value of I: -0.14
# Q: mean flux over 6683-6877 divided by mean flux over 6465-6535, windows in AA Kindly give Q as 0.70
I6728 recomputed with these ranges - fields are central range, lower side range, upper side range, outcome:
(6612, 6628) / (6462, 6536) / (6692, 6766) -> -0.15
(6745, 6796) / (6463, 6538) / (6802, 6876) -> 0.12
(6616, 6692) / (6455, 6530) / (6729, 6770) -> -0.07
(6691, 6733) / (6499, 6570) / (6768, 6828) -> 0.13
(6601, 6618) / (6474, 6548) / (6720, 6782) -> -0.12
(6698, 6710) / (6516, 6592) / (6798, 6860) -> 0.10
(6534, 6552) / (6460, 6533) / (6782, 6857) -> -0.17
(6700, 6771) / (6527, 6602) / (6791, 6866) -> 0.17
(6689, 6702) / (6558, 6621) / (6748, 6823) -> 0.13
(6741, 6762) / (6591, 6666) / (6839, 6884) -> 0.20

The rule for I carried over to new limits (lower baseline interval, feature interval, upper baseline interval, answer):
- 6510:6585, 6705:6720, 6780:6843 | 0.11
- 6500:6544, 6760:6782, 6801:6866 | 0.08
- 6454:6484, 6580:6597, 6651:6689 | -0.18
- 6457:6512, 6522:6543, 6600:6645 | -0.16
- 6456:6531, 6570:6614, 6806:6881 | -0.11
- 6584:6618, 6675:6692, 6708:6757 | 0.06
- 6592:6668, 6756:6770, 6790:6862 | 0.10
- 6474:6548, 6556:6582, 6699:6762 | -0.08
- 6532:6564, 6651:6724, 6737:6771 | 0.07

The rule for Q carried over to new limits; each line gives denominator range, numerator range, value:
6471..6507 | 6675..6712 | 0.80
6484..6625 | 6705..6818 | 0.68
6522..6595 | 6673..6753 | 0.68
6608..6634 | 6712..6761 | 0.70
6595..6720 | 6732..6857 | 0.81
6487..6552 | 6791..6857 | 0.67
